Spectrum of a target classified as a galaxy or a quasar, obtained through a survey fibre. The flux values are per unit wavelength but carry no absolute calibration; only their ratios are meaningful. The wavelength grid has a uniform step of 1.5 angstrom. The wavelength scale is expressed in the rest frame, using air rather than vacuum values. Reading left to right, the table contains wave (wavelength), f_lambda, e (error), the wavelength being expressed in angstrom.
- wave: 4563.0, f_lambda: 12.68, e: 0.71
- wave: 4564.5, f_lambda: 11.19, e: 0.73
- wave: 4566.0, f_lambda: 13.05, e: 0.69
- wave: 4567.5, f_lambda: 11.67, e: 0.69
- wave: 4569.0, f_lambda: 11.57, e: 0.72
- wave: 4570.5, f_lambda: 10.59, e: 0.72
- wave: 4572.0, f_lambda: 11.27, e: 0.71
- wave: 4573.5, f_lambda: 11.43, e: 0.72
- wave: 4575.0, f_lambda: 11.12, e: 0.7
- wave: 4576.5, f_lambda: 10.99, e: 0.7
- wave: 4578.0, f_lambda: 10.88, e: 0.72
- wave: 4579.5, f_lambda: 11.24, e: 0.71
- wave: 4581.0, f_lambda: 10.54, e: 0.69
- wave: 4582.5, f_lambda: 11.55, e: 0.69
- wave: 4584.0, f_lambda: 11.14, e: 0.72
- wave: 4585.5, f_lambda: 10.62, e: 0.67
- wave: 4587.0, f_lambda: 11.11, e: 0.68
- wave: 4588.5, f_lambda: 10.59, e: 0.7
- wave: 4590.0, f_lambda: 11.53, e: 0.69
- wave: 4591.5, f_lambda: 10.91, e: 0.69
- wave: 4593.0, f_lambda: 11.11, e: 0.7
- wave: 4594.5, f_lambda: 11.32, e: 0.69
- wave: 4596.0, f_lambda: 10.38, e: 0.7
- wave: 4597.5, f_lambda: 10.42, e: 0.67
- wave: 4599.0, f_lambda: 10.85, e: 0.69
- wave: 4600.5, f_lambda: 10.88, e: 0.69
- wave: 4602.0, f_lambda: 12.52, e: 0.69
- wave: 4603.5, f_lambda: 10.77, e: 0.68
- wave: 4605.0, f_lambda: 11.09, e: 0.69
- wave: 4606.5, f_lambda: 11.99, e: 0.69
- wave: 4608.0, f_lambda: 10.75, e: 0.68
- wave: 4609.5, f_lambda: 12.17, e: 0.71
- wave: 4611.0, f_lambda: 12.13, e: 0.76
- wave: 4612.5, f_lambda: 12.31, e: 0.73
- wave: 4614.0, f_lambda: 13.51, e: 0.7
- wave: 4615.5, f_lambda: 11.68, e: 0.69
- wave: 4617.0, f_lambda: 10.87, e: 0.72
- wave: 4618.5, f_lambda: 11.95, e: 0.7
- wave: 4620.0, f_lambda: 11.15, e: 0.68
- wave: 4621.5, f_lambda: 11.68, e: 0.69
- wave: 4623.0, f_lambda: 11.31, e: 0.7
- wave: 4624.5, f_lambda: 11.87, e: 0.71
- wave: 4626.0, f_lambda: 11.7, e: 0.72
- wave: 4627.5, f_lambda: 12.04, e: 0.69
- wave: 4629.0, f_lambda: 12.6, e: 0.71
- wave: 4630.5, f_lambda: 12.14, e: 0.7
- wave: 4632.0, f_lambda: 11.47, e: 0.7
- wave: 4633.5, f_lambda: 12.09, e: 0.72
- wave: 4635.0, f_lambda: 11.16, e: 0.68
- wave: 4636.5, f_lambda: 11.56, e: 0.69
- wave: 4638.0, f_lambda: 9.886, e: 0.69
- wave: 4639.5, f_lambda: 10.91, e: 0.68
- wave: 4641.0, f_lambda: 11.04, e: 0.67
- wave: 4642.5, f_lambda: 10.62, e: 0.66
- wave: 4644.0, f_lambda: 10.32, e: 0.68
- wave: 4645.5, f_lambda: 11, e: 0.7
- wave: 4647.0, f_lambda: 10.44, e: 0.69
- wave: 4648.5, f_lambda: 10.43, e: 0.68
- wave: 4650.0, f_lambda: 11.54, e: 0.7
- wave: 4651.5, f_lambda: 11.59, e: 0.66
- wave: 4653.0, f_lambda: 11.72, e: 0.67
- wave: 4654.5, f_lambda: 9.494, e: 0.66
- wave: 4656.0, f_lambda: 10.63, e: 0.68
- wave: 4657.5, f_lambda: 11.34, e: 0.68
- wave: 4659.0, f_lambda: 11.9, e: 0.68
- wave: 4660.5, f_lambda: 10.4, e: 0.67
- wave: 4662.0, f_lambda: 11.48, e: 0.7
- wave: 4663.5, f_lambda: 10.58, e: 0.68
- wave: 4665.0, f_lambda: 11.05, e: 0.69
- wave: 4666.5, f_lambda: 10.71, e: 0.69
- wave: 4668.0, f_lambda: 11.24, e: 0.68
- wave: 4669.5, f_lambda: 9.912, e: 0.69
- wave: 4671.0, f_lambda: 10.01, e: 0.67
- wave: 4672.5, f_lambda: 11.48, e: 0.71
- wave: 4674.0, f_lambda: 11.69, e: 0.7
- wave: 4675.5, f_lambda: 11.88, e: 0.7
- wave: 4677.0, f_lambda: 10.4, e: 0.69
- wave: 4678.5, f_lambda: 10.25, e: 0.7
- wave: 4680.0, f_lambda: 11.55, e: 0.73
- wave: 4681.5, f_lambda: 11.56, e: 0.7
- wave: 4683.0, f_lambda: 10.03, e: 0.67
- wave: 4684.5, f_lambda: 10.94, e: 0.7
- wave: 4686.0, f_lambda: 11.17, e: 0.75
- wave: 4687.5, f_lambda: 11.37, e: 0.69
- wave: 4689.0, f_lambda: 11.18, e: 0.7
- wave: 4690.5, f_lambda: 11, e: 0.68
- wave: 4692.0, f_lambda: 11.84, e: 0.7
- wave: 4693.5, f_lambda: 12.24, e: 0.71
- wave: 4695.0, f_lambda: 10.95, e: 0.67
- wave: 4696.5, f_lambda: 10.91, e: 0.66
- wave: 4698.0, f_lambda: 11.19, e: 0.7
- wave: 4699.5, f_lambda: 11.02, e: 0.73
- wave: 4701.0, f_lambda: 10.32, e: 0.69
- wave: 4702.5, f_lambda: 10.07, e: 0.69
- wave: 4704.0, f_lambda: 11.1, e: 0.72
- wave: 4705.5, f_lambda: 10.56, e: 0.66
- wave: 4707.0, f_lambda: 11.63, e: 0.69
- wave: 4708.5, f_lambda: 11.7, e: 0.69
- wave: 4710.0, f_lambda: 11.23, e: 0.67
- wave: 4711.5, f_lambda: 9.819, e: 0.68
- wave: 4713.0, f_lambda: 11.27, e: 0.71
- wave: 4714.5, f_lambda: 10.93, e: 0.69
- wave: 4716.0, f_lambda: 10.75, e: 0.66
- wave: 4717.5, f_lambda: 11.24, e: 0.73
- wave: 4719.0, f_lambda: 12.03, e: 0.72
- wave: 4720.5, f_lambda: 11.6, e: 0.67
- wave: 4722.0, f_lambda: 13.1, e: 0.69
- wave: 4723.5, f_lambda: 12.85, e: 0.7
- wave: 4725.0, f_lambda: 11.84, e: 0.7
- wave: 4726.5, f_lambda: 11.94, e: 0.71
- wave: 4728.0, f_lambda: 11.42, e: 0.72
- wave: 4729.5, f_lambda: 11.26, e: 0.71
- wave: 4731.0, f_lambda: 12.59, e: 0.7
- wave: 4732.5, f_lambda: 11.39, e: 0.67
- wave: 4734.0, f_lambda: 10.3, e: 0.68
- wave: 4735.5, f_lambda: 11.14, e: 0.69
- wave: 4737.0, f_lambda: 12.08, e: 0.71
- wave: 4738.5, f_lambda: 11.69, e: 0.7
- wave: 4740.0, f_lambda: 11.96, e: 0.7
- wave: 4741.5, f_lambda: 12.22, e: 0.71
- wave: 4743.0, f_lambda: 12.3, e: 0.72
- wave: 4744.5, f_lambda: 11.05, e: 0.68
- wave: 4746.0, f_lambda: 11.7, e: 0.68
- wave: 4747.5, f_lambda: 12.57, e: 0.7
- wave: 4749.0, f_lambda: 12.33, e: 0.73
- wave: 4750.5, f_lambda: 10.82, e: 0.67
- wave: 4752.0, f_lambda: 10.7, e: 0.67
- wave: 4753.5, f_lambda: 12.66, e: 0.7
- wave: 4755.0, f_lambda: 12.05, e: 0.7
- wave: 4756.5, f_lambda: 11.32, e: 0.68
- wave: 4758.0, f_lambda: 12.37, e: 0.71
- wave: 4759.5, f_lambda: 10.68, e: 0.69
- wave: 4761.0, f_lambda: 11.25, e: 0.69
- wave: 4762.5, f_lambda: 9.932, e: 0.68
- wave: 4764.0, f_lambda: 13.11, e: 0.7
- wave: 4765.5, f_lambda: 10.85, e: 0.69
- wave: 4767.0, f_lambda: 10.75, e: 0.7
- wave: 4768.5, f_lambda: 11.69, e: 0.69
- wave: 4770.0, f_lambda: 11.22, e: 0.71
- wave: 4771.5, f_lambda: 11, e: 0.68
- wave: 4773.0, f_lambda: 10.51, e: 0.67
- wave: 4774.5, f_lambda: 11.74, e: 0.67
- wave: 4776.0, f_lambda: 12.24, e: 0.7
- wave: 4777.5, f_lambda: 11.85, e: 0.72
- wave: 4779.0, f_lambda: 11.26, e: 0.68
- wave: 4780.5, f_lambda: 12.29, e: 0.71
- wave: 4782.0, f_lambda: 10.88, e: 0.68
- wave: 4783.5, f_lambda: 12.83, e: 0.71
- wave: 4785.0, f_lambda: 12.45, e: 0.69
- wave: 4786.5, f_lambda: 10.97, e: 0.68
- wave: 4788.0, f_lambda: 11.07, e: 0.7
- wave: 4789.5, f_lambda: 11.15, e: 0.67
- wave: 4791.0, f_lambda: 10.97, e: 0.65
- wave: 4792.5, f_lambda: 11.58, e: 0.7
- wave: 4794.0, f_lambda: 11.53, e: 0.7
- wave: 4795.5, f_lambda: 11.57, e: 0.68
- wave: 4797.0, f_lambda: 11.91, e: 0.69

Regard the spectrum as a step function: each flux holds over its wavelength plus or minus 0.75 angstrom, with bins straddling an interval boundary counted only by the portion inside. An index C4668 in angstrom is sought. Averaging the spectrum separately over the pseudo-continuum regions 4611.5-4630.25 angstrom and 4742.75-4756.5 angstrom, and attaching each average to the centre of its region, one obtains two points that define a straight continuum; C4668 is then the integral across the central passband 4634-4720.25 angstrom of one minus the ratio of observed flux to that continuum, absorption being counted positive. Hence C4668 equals 6.1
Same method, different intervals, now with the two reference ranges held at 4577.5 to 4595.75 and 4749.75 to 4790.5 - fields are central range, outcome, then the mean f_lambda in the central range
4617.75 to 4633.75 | -0.99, 11.8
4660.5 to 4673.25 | 0.50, 10.8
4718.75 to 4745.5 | -1.04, 11.8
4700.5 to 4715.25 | 0.58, 10.9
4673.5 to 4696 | 0.14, 11.2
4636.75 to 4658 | 0.72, 10.8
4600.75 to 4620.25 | -1.17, 11.8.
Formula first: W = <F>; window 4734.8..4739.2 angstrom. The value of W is 11.6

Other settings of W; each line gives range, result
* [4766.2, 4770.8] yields 11.2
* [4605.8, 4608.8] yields 11.4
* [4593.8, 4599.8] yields 10.7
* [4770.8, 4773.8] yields 10.8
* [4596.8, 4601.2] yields 10.7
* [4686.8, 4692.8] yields 11.4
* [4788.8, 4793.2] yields 11.2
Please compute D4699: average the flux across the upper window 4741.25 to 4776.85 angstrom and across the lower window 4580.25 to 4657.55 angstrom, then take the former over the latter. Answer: 1.02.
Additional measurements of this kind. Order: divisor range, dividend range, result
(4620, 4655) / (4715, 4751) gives 1.04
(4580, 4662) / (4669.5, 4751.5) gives 1.01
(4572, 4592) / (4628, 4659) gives 1.01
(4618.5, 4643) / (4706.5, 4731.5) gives 1.01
